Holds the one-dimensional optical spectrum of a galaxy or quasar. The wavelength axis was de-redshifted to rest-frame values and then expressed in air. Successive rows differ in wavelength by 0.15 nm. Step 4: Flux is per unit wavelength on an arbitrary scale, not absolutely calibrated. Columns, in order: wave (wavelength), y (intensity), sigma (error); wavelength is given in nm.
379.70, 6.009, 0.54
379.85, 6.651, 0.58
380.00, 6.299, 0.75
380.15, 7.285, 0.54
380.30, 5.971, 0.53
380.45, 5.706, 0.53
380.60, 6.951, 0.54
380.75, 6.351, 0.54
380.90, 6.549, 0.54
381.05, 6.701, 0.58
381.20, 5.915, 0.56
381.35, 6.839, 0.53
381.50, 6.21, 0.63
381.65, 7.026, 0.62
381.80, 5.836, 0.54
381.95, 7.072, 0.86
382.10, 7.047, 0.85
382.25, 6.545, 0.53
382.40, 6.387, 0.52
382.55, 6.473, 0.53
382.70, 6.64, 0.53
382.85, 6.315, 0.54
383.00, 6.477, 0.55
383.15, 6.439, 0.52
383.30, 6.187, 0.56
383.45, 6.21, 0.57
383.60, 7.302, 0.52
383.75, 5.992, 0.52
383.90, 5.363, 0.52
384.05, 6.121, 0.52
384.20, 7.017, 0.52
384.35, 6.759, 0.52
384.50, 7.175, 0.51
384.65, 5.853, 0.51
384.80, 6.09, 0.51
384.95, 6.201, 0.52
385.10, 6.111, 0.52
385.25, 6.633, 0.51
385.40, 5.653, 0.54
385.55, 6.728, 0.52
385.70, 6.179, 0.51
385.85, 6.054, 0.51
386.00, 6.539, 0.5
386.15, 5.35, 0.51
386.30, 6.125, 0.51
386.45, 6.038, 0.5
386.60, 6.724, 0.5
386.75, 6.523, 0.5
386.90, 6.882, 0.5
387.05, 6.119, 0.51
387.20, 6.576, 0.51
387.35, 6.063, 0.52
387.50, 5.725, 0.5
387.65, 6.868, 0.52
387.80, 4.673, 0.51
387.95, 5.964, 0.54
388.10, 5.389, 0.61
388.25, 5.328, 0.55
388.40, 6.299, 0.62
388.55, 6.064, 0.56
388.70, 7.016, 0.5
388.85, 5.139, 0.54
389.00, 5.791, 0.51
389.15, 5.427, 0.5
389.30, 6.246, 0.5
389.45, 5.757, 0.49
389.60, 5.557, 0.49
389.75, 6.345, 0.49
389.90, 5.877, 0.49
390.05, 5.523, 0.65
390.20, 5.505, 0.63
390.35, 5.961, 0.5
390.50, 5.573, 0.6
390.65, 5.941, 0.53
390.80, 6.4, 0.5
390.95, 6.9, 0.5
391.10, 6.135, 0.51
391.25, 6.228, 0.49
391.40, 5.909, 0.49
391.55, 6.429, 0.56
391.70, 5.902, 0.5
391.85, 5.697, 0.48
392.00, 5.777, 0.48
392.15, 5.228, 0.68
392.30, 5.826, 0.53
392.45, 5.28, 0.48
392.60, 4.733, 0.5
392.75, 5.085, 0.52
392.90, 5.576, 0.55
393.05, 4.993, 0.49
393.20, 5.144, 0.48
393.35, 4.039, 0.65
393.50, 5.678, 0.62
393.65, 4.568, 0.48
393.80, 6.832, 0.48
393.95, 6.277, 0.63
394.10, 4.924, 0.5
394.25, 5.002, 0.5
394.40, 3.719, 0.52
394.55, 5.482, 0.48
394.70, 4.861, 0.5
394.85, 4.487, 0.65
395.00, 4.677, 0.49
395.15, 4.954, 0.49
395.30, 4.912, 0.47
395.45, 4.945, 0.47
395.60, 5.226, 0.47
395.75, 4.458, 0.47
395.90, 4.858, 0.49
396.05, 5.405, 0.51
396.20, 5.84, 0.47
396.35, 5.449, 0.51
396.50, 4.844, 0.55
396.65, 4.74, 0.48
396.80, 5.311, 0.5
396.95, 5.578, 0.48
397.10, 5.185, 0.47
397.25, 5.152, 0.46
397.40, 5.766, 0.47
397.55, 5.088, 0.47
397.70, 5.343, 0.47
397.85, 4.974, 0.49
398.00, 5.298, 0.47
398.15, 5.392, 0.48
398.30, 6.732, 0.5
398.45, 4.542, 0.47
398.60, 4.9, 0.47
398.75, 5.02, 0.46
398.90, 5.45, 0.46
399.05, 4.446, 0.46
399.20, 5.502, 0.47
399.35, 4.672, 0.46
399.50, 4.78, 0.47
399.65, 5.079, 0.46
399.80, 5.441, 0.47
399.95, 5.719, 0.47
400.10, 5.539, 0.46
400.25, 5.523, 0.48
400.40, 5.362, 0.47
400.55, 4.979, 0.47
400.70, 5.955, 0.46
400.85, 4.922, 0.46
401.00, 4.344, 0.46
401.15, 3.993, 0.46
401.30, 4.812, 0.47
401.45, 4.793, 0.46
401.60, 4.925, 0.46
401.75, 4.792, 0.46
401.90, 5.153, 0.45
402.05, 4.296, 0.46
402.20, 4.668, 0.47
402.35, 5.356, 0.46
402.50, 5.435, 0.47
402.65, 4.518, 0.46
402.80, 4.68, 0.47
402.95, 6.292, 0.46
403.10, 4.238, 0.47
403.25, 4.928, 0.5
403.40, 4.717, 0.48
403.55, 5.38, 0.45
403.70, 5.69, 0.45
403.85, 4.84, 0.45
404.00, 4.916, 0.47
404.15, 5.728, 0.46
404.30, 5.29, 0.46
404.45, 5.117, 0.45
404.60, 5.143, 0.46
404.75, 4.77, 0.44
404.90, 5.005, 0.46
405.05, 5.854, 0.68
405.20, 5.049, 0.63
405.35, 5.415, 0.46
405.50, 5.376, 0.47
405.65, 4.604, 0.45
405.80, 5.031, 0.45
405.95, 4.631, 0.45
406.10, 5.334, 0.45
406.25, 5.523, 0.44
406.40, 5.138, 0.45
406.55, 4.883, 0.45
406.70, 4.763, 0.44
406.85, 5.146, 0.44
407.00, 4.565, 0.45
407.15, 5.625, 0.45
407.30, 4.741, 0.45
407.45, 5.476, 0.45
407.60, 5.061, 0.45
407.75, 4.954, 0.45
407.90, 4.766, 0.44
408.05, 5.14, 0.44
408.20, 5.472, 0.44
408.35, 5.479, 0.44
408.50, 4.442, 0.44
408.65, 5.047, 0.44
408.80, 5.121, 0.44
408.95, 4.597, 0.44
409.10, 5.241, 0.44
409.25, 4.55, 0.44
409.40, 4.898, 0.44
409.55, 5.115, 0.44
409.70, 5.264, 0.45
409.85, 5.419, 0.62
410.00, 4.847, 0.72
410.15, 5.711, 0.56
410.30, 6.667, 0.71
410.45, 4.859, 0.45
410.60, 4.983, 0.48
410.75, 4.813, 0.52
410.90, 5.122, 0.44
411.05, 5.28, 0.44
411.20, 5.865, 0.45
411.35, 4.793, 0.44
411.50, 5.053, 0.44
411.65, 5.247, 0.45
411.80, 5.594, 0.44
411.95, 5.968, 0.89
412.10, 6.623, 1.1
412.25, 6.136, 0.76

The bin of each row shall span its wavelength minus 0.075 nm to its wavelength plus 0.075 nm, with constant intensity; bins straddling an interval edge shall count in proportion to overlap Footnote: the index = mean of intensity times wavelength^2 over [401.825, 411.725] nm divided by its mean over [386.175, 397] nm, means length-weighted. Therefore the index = 1.0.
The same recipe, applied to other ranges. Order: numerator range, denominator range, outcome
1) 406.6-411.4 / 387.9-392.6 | 0.96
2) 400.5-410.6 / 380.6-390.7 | 0.90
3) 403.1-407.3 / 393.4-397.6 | 1.04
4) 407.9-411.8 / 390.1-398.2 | 1.04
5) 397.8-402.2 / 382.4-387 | 0.87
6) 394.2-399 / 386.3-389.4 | 0.88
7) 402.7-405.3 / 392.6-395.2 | 1.07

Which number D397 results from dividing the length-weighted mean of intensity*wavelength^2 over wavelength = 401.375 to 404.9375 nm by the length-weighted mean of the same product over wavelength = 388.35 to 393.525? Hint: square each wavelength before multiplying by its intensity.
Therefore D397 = 0.9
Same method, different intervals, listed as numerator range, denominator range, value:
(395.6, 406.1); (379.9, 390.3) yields 0.89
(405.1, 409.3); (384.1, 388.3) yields 0.91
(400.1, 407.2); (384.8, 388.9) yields 0.90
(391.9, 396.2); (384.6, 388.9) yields 0.87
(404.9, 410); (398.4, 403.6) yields 1.05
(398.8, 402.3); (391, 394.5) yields 0.96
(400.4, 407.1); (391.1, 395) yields 0.99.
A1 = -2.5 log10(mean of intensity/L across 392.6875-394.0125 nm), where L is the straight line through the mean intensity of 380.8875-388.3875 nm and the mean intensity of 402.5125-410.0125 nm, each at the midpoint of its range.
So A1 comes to 0.09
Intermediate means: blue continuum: 6.3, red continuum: 5.08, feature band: 5.35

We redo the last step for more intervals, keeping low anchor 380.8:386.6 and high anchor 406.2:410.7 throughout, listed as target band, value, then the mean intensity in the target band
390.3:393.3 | 0.05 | 5.72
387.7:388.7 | 0.07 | 5.76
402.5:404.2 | 0.06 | 5.09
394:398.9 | 0.12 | 5.11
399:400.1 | 0.09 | 5.14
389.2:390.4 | 0.04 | 5.84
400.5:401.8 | 0.14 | 4.83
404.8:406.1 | 0.03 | 5.13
